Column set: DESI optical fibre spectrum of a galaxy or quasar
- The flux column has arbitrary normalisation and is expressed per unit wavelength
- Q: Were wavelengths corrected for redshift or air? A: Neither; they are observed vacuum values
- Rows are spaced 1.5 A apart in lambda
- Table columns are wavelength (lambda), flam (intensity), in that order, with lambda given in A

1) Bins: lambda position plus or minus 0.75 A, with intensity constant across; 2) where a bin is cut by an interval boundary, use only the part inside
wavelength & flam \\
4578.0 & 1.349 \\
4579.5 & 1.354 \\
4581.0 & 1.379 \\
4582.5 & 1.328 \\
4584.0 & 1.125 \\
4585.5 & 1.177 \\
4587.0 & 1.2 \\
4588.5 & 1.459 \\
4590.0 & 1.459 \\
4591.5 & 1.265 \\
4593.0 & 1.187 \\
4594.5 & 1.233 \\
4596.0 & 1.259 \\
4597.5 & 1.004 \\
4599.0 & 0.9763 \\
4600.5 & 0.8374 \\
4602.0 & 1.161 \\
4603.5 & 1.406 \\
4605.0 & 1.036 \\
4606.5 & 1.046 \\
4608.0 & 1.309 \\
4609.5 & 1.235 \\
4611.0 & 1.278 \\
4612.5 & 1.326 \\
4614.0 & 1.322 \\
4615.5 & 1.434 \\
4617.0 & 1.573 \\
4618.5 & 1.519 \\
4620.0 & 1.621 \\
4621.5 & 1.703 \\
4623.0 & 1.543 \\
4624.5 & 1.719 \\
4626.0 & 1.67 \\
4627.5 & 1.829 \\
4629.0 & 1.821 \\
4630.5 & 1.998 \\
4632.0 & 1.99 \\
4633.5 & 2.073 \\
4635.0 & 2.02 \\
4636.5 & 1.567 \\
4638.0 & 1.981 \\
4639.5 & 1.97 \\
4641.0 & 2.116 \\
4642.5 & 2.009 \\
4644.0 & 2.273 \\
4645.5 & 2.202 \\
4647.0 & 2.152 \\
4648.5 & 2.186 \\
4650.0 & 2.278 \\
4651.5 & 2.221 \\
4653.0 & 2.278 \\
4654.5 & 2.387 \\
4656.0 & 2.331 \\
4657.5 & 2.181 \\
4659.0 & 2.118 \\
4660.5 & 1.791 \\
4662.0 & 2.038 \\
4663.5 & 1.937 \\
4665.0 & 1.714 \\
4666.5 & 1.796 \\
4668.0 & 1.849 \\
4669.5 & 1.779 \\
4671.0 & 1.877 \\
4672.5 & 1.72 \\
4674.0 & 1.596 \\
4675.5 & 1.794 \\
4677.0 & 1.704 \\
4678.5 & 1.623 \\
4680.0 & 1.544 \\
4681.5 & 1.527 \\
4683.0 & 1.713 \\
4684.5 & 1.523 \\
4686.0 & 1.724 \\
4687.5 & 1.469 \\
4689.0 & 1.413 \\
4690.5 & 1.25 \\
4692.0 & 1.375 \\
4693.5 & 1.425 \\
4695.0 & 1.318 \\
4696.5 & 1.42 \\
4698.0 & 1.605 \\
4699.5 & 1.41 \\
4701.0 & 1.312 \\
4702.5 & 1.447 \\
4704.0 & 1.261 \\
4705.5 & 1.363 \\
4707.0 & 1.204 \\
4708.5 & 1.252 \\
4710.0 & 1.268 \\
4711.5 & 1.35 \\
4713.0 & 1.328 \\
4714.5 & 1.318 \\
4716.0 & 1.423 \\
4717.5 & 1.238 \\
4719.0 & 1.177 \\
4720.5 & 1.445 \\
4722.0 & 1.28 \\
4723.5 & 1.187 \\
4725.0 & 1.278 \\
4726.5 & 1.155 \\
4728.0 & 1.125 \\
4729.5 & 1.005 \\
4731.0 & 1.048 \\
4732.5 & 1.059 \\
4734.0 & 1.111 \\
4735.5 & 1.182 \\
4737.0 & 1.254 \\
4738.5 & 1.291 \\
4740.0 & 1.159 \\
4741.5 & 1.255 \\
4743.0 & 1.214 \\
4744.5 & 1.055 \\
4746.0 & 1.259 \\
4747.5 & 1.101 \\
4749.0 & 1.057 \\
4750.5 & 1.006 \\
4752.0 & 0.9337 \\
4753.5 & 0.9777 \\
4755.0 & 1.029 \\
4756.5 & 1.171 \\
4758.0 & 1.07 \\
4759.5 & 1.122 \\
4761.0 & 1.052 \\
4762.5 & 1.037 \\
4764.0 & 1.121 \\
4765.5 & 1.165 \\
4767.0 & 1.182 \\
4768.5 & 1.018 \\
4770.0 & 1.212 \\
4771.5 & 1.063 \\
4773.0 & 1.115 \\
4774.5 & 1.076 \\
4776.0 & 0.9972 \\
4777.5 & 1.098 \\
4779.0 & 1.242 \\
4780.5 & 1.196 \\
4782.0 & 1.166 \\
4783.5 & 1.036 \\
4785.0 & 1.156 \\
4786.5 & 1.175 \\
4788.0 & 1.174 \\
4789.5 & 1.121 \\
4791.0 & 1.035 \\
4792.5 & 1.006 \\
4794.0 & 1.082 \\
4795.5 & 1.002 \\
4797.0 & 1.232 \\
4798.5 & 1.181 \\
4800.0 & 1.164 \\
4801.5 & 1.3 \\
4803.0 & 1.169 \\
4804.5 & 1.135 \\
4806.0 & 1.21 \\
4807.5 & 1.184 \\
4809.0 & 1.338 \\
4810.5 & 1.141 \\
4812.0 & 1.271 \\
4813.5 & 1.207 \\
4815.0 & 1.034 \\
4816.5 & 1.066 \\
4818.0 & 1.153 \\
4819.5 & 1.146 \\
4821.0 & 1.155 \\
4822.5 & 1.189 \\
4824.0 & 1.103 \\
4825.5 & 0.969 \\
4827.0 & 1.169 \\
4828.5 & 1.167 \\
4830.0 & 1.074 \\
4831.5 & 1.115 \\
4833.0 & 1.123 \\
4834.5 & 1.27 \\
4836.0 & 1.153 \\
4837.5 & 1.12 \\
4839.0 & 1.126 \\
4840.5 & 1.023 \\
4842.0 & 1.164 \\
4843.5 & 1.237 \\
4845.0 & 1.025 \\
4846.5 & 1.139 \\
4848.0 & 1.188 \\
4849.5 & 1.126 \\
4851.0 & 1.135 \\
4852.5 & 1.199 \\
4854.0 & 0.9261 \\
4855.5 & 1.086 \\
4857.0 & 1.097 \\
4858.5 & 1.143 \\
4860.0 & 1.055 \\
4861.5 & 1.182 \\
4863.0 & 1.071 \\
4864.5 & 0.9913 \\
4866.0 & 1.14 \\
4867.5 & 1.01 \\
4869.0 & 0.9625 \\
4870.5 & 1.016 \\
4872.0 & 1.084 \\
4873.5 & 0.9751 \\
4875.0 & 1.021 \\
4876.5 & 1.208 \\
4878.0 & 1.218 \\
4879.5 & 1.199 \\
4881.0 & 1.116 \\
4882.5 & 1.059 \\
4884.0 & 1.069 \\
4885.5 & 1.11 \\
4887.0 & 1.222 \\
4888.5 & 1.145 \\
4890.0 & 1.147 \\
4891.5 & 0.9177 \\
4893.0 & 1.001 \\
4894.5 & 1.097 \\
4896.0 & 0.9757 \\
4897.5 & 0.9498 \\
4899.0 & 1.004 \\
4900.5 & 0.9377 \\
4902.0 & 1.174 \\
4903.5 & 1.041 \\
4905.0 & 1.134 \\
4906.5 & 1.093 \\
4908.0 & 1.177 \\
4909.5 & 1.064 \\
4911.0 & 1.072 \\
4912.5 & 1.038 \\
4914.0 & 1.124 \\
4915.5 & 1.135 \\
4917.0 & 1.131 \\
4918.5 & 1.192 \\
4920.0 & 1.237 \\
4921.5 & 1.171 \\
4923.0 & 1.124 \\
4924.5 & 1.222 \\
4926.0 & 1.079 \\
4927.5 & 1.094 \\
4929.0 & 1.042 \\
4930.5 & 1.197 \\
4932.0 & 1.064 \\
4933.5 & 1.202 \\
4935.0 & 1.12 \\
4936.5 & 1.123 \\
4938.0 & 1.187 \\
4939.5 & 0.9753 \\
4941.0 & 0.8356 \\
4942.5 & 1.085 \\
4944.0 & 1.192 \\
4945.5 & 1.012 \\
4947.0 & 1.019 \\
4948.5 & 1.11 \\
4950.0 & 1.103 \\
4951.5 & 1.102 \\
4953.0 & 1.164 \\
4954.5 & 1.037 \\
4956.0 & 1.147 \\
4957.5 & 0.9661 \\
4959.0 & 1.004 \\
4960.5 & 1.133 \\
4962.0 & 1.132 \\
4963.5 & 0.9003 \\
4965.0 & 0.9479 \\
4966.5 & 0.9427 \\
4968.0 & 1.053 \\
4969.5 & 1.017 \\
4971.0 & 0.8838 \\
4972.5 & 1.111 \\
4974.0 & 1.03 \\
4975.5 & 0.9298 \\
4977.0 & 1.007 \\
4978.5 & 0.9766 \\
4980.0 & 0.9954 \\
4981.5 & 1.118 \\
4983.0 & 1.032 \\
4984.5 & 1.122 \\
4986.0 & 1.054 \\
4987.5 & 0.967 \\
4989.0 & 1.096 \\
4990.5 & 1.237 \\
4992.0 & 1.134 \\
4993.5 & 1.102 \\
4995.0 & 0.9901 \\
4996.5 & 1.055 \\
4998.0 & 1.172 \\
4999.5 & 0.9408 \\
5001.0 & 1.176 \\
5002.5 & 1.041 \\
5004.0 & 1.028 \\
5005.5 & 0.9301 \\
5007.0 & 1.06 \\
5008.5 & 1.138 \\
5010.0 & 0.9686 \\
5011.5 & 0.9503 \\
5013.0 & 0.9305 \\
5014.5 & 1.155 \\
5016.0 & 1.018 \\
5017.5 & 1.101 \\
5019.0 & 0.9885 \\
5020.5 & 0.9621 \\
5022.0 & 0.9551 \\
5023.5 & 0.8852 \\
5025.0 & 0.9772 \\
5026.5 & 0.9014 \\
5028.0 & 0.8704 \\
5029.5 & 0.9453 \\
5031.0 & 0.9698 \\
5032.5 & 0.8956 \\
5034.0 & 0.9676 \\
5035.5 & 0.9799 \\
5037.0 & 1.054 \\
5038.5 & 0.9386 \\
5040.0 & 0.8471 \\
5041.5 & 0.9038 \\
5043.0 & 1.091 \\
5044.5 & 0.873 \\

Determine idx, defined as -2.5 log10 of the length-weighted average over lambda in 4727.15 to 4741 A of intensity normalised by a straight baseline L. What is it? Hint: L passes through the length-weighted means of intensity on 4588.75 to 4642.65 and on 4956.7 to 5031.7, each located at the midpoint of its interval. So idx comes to 0.19 mag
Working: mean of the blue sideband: 1.51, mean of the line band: 1.14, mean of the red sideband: 1.02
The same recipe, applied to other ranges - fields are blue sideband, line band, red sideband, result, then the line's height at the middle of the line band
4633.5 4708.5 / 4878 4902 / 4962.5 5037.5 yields 0.18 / 1.27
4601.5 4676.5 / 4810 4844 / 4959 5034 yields 0.22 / 1.39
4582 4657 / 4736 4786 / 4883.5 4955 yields 0.22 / 1.37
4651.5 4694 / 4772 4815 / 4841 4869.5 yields 0.16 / 1.33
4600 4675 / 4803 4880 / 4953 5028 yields 0.20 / 1.35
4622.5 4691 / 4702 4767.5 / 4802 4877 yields 0.30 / 1.56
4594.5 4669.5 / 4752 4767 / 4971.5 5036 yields 0.35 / 1.49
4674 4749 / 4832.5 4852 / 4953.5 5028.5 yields 0.04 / 1.19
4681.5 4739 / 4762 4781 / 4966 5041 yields 0.13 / 1.25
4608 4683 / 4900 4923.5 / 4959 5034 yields 0.09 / 1.22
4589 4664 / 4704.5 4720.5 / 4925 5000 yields 0.18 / 1.53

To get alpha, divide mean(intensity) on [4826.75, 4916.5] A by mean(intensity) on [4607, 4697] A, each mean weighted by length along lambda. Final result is 0.6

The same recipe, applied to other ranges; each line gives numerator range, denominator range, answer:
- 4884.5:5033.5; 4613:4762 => 0.68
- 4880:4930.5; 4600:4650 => 0.65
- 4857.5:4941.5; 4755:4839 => 0.96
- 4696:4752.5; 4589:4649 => 0.78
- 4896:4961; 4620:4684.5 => 0.57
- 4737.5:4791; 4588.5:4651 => 0.70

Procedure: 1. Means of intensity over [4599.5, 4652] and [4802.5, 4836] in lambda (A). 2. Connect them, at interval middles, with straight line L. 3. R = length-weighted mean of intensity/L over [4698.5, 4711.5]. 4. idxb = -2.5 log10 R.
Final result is 0.12 mag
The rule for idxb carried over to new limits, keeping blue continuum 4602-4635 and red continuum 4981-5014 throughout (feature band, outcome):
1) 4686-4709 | 0.05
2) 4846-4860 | 0.12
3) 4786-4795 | 0.21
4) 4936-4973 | 0.07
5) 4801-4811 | 0.08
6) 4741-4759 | 0.25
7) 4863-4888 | 0.12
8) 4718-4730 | 0.17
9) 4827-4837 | 0.11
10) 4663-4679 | -0.19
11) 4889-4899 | 0.17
